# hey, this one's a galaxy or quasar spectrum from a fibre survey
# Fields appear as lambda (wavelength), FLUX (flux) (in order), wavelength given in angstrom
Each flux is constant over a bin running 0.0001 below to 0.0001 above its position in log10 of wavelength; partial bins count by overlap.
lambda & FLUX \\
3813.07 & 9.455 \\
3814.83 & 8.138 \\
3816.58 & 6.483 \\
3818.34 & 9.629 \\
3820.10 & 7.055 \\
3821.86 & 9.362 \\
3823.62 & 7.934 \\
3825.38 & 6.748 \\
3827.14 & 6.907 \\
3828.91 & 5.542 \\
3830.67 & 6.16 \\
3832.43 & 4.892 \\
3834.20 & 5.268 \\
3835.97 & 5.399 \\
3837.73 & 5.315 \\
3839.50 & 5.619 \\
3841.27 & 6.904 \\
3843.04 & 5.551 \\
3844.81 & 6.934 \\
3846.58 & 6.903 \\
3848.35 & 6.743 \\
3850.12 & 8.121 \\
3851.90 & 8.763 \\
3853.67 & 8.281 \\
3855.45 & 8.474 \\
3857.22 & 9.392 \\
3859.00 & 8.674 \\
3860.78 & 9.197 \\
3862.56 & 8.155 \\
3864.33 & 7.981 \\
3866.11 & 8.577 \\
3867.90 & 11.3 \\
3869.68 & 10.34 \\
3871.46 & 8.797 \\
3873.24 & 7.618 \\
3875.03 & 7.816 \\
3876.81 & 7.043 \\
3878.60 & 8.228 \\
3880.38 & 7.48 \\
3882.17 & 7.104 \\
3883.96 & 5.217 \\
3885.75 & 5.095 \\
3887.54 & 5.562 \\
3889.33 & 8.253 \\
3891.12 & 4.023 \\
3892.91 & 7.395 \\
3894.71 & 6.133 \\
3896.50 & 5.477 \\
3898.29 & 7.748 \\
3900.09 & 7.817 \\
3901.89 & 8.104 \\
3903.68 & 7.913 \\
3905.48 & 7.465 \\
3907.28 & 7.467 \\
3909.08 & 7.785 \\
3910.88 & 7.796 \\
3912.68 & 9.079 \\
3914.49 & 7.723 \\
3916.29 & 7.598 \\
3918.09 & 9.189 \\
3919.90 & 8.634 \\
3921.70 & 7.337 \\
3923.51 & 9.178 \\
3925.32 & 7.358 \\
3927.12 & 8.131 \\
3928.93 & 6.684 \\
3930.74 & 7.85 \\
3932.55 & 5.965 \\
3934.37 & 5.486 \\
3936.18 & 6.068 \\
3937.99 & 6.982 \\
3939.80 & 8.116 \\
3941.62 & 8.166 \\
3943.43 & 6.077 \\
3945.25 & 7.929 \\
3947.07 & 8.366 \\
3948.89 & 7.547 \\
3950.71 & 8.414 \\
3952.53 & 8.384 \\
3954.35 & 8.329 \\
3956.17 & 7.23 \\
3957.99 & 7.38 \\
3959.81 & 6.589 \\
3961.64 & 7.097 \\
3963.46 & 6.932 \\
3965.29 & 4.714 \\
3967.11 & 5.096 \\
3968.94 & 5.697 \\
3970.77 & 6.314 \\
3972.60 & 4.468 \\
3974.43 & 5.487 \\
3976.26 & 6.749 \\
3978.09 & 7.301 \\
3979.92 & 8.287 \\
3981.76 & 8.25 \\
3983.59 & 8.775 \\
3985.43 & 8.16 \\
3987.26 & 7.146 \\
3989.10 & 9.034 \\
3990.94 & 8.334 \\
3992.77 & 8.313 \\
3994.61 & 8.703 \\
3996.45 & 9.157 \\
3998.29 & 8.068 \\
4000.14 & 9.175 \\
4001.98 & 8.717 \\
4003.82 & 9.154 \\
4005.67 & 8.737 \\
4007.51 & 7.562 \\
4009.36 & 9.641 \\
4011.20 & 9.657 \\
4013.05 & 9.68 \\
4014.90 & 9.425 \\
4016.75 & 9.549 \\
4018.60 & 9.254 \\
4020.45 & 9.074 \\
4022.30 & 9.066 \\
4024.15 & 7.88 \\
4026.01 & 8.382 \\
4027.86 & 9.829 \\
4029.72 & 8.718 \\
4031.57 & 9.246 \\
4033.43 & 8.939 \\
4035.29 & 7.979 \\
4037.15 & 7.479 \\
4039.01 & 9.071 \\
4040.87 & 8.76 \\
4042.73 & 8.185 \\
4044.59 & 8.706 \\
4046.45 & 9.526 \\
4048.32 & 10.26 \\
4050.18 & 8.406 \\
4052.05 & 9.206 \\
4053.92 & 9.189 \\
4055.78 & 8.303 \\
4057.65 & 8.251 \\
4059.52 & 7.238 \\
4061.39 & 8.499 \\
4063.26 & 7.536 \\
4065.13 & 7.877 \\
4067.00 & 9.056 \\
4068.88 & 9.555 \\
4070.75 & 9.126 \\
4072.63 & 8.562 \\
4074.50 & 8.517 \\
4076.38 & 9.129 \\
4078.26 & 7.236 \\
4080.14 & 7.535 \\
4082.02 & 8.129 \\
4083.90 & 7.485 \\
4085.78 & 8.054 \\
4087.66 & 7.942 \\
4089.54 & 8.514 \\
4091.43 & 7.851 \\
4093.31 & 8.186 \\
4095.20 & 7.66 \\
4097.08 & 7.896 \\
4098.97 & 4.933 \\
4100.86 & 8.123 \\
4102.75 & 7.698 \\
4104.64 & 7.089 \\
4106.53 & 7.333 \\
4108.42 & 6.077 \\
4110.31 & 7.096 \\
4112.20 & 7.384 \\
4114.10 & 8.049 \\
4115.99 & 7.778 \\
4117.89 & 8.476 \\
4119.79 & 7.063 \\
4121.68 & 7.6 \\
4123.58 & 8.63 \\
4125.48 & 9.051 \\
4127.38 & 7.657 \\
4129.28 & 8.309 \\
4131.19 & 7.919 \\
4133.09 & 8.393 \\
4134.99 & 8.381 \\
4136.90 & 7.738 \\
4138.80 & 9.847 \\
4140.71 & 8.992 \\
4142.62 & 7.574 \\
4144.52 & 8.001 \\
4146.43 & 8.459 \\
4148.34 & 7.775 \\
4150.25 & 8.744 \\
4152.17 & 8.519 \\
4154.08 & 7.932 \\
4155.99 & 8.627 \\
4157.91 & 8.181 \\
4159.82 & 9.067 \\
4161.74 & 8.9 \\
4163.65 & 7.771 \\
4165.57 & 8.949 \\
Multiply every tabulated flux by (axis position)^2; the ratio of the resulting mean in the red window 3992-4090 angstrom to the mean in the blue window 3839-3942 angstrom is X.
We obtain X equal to 1.23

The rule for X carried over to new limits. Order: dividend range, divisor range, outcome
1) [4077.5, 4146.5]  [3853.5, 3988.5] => 1.16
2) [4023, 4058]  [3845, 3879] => 1.14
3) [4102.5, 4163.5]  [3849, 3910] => 1.19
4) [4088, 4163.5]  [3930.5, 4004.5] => 1.17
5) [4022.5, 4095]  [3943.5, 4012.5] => 1.15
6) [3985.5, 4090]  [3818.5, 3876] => 1.26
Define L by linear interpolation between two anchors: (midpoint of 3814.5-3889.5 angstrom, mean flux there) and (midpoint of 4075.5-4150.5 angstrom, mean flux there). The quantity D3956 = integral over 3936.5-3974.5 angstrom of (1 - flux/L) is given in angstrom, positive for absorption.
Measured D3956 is 3.29 angstrom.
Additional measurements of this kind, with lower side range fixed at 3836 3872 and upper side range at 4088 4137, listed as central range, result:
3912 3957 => 1.2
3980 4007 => -2.4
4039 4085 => -4.4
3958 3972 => 3.1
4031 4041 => -1.0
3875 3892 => 3.0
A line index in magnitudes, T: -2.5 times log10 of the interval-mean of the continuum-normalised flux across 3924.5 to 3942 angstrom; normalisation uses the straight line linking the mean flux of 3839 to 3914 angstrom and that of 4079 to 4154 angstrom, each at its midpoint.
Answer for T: 0.09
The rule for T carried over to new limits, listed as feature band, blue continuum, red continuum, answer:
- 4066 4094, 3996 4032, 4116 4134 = 0.018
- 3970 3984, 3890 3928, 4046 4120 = 0.130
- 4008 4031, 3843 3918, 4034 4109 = -0.141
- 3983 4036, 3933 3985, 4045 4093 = -0.151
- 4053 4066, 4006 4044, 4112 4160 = 0.070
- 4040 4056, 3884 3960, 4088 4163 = -0.160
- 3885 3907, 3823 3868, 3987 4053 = 0.138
